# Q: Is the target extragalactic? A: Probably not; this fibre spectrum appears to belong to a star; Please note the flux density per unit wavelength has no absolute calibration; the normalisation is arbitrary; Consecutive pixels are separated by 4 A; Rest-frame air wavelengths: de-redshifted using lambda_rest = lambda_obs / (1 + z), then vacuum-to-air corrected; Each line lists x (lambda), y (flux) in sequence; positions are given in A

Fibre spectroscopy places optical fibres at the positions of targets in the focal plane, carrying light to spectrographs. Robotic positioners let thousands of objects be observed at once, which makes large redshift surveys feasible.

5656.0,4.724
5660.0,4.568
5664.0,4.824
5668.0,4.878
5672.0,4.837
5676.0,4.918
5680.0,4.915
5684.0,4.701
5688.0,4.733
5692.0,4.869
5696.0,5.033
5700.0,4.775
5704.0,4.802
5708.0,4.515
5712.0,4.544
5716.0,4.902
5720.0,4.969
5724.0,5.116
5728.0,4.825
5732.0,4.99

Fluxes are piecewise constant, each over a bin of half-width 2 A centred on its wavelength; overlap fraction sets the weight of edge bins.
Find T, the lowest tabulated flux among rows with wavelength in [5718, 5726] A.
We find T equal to 4.969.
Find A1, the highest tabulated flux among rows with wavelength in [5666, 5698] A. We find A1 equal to 5.033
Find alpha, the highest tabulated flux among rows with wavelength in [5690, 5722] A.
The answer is 5.033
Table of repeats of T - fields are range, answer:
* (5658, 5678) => 4.568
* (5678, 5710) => 4.515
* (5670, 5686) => 4.701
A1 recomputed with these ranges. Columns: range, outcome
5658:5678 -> 4.918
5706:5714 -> 4.544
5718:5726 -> 5.116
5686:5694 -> 4.869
